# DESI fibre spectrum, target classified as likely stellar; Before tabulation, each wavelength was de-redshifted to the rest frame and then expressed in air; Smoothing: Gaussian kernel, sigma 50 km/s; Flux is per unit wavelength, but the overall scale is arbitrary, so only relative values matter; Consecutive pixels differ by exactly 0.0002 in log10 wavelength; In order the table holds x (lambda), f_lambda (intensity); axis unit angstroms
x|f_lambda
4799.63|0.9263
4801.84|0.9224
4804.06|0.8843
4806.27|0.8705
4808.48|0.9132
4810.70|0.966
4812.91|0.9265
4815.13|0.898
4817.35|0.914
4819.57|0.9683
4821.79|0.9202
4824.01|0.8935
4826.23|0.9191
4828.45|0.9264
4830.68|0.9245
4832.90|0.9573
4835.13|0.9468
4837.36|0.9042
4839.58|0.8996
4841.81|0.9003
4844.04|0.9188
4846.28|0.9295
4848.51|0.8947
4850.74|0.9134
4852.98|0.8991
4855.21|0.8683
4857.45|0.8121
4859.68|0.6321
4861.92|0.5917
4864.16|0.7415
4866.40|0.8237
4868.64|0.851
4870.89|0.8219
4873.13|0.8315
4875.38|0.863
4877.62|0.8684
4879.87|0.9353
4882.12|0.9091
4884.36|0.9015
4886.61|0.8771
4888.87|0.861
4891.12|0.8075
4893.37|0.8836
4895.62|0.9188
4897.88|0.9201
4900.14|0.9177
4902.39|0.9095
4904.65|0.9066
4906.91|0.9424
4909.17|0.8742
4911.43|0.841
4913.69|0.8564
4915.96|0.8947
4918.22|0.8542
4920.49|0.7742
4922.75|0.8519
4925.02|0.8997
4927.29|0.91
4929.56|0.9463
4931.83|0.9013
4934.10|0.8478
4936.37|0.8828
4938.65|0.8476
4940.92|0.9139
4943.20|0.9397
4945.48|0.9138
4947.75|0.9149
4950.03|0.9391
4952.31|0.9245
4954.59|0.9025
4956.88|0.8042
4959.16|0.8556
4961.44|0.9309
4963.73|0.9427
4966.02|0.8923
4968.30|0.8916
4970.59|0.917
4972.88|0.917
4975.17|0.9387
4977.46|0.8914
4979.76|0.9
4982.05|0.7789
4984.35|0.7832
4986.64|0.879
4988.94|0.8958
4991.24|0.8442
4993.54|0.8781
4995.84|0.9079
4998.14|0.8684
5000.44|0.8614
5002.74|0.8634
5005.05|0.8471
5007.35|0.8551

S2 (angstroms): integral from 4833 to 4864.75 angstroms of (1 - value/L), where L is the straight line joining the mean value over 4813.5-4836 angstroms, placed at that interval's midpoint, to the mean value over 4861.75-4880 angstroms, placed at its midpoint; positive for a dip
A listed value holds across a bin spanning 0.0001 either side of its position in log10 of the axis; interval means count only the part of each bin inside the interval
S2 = 0.7 angstroms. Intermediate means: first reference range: 0.926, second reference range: 0.819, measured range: 0.852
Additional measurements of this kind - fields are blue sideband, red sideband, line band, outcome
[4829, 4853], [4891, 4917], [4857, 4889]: 3.0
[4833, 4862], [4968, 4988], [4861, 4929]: 0.6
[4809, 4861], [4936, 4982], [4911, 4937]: 0.8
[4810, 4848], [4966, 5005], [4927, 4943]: -0.1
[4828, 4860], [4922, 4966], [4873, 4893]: 0.5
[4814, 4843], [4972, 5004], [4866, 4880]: 0.8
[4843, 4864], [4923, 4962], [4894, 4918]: -0.8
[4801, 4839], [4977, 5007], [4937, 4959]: -0.5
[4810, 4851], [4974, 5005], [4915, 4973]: -0.6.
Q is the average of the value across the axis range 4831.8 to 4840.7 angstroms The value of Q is 0.927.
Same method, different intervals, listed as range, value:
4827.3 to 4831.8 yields 0.926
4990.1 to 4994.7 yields 0.861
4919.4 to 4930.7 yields 0.877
